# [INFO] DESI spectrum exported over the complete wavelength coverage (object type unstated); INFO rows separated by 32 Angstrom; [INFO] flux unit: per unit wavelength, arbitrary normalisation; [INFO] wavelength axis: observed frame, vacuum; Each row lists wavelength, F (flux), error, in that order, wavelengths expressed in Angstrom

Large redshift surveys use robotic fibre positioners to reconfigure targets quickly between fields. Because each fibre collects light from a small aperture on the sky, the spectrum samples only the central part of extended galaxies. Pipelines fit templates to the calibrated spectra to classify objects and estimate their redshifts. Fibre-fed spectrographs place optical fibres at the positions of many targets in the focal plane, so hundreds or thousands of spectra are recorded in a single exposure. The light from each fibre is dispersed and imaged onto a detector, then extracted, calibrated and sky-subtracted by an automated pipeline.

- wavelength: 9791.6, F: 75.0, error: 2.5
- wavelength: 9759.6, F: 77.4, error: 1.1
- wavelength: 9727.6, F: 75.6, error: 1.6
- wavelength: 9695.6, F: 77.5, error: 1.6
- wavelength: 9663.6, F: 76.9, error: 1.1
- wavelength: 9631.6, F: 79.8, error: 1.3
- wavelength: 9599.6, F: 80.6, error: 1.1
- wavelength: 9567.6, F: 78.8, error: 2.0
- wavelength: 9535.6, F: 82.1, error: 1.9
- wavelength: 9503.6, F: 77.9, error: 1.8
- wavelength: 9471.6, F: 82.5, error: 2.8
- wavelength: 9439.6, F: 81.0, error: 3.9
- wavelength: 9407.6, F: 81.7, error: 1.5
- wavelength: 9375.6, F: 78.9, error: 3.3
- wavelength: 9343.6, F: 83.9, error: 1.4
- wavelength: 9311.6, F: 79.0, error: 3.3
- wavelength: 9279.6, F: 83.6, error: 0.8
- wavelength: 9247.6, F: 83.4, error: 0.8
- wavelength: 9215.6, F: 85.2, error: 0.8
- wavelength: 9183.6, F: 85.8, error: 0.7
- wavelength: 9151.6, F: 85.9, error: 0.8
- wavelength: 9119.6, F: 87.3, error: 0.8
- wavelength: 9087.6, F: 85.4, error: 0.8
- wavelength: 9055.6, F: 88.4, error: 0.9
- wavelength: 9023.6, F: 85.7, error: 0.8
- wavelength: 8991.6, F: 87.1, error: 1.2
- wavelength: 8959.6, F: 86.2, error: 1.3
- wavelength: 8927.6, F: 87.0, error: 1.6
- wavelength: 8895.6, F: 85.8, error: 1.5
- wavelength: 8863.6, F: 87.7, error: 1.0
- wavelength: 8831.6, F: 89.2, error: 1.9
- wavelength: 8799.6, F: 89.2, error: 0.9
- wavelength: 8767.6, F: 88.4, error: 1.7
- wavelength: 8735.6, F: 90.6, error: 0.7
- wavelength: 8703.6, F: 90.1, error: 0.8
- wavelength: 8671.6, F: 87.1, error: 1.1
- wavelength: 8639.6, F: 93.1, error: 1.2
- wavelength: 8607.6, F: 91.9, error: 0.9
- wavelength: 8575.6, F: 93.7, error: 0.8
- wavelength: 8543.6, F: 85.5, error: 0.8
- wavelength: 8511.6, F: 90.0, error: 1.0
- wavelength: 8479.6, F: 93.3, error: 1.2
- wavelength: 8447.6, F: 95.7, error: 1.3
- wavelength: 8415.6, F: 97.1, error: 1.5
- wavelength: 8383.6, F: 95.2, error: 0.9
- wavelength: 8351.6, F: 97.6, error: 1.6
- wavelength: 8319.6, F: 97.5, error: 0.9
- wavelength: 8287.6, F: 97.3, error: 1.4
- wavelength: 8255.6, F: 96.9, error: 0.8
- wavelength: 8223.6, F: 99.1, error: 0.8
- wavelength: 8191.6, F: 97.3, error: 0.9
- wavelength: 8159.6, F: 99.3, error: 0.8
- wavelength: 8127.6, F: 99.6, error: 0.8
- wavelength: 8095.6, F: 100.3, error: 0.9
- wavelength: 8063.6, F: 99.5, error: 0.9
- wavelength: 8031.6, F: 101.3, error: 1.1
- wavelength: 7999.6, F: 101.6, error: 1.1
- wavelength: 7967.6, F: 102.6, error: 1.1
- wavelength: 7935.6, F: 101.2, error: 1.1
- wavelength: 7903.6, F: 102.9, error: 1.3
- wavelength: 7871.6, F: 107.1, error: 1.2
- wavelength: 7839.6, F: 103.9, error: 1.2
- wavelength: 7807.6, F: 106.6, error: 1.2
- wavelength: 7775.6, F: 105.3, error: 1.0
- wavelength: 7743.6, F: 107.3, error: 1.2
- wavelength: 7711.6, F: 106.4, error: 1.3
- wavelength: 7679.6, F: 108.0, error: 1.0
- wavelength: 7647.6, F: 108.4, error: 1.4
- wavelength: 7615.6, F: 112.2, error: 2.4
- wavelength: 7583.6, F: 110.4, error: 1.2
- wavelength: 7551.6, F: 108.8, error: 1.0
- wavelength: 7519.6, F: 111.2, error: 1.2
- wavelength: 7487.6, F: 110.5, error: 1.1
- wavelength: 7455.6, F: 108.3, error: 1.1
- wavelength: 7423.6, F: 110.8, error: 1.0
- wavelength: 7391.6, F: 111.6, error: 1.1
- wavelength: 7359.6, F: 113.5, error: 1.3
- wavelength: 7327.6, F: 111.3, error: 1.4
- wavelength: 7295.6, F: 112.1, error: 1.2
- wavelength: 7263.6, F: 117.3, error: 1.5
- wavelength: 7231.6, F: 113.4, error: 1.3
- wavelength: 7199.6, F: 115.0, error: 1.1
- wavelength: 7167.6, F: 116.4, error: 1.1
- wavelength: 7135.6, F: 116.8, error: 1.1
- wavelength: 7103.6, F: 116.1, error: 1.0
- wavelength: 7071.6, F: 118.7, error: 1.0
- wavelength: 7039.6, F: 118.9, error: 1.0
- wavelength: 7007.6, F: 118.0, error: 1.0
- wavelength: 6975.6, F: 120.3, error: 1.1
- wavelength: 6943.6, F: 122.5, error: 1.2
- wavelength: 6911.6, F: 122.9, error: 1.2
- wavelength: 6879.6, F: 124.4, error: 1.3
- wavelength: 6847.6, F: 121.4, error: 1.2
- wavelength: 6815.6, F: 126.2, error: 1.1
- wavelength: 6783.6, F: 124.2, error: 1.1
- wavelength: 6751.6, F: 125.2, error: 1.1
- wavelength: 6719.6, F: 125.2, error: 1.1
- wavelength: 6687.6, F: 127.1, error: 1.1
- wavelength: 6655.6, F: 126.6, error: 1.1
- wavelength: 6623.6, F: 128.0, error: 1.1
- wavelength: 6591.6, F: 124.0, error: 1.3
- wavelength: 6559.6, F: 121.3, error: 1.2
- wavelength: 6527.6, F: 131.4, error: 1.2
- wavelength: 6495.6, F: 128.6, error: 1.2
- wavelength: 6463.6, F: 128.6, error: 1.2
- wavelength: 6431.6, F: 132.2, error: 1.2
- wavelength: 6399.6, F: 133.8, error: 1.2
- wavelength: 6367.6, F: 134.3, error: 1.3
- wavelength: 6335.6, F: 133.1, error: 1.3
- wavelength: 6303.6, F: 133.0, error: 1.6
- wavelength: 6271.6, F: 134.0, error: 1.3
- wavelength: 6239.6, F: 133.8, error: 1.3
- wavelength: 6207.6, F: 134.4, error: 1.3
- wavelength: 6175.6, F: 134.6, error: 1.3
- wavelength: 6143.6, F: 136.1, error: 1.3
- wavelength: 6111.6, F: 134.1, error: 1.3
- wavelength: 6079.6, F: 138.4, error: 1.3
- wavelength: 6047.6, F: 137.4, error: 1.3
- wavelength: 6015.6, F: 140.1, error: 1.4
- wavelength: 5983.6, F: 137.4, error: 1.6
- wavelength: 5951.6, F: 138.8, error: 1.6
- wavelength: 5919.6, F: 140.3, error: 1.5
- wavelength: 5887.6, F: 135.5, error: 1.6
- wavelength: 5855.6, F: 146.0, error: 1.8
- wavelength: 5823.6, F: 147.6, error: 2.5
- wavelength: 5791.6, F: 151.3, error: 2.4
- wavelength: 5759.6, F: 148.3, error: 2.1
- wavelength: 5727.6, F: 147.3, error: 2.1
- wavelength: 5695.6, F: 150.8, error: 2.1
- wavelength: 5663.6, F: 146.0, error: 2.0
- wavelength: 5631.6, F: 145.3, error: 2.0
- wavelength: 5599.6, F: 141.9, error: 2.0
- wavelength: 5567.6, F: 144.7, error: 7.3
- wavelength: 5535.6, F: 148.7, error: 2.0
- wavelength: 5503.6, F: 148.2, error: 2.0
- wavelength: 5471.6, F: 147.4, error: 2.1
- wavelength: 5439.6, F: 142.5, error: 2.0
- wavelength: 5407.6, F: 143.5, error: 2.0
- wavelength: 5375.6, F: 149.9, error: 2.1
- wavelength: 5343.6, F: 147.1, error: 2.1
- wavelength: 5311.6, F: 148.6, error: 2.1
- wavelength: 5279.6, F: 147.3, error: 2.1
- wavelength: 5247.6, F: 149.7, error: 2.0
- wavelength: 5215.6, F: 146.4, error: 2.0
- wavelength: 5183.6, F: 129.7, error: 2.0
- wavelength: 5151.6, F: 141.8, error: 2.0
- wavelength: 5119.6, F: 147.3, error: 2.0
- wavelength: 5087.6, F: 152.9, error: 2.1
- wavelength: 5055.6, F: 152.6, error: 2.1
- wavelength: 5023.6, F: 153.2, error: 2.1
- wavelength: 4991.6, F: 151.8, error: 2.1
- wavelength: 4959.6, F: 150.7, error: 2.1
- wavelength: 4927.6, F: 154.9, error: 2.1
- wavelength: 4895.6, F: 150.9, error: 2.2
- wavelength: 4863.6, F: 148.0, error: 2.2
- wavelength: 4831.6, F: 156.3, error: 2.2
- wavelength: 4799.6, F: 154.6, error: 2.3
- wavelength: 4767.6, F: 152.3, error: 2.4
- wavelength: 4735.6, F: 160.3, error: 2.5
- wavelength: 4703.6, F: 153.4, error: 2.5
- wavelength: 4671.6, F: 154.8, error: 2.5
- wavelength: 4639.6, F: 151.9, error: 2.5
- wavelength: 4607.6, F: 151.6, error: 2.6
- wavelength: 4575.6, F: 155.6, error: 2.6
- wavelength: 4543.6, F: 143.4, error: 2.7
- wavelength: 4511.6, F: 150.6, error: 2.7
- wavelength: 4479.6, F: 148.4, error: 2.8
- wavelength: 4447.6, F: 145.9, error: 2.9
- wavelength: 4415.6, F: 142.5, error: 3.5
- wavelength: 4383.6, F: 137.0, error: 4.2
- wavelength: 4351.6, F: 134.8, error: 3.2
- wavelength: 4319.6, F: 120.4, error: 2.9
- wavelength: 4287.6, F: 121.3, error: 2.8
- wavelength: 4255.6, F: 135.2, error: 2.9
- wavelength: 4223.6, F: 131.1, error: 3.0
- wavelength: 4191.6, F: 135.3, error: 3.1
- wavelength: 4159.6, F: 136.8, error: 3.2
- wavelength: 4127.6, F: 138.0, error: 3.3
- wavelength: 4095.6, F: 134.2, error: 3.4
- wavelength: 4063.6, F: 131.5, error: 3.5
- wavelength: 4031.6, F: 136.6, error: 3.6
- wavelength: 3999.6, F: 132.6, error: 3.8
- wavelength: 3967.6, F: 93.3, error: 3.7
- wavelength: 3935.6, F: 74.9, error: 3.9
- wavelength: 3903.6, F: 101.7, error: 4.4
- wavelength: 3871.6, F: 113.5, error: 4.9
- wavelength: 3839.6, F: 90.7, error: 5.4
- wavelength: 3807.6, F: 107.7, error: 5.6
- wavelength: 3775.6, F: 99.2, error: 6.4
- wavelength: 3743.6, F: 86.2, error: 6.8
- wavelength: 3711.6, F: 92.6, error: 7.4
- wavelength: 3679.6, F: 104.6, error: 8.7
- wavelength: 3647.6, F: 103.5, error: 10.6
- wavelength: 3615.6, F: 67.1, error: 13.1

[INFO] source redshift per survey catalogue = 0.00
